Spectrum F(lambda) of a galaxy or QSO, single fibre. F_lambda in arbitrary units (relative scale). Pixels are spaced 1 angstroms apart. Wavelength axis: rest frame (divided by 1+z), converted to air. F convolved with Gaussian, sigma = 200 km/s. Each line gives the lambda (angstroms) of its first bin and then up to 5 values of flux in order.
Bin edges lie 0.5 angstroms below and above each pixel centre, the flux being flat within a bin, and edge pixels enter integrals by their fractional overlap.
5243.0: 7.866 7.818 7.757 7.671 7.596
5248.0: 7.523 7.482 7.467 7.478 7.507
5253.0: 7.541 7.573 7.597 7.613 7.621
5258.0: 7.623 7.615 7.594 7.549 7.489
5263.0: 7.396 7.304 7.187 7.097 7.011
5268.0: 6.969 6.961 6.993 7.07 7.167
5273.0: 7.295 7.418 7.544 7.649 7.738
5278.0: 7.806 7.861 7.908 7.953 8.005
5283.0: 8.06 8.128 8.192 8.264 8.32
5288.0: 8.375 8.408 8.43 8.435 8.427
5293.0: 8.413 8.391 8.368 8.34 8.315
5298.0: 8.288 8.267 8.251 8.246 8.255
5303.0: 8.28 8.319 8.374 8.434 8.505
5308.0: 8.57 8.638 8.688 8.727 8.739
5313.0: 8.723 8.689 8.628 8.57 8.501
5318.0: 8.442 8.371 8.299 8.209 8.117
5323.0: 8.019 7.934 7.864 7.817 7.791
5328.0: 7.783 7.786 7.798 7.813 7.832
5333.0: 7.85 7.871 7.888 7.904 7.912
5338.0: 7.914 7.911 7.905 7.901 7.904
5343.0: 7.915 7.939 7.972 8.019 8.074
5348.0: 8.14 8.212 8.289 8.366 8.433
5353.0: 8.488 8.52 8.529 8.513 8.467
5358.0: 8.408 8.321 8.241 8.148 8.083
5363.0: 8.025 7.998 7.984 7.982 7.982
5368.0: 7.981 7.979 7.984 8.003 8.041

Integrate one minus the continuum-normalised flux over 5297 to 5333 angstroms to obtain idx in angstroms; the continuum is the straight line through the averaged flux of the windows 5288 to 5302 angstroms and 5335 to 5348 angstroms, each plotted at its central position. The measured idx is -0.4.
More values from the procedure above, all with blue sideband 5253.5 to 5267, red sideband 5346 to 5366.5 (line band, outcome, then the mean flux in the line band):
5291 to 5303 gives -0.9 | 8.33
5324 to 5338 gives 0.4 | 7.85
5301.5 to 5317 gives -1.3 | 8.54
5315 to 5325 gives -0.4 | 8.27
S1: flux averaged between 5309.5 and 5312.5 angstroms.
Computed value 8.72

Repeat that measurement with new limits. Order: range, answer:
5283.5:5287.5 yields 8.23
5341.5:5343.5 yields 7.91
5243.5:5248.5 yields 7.67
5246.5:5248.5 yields 7.56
